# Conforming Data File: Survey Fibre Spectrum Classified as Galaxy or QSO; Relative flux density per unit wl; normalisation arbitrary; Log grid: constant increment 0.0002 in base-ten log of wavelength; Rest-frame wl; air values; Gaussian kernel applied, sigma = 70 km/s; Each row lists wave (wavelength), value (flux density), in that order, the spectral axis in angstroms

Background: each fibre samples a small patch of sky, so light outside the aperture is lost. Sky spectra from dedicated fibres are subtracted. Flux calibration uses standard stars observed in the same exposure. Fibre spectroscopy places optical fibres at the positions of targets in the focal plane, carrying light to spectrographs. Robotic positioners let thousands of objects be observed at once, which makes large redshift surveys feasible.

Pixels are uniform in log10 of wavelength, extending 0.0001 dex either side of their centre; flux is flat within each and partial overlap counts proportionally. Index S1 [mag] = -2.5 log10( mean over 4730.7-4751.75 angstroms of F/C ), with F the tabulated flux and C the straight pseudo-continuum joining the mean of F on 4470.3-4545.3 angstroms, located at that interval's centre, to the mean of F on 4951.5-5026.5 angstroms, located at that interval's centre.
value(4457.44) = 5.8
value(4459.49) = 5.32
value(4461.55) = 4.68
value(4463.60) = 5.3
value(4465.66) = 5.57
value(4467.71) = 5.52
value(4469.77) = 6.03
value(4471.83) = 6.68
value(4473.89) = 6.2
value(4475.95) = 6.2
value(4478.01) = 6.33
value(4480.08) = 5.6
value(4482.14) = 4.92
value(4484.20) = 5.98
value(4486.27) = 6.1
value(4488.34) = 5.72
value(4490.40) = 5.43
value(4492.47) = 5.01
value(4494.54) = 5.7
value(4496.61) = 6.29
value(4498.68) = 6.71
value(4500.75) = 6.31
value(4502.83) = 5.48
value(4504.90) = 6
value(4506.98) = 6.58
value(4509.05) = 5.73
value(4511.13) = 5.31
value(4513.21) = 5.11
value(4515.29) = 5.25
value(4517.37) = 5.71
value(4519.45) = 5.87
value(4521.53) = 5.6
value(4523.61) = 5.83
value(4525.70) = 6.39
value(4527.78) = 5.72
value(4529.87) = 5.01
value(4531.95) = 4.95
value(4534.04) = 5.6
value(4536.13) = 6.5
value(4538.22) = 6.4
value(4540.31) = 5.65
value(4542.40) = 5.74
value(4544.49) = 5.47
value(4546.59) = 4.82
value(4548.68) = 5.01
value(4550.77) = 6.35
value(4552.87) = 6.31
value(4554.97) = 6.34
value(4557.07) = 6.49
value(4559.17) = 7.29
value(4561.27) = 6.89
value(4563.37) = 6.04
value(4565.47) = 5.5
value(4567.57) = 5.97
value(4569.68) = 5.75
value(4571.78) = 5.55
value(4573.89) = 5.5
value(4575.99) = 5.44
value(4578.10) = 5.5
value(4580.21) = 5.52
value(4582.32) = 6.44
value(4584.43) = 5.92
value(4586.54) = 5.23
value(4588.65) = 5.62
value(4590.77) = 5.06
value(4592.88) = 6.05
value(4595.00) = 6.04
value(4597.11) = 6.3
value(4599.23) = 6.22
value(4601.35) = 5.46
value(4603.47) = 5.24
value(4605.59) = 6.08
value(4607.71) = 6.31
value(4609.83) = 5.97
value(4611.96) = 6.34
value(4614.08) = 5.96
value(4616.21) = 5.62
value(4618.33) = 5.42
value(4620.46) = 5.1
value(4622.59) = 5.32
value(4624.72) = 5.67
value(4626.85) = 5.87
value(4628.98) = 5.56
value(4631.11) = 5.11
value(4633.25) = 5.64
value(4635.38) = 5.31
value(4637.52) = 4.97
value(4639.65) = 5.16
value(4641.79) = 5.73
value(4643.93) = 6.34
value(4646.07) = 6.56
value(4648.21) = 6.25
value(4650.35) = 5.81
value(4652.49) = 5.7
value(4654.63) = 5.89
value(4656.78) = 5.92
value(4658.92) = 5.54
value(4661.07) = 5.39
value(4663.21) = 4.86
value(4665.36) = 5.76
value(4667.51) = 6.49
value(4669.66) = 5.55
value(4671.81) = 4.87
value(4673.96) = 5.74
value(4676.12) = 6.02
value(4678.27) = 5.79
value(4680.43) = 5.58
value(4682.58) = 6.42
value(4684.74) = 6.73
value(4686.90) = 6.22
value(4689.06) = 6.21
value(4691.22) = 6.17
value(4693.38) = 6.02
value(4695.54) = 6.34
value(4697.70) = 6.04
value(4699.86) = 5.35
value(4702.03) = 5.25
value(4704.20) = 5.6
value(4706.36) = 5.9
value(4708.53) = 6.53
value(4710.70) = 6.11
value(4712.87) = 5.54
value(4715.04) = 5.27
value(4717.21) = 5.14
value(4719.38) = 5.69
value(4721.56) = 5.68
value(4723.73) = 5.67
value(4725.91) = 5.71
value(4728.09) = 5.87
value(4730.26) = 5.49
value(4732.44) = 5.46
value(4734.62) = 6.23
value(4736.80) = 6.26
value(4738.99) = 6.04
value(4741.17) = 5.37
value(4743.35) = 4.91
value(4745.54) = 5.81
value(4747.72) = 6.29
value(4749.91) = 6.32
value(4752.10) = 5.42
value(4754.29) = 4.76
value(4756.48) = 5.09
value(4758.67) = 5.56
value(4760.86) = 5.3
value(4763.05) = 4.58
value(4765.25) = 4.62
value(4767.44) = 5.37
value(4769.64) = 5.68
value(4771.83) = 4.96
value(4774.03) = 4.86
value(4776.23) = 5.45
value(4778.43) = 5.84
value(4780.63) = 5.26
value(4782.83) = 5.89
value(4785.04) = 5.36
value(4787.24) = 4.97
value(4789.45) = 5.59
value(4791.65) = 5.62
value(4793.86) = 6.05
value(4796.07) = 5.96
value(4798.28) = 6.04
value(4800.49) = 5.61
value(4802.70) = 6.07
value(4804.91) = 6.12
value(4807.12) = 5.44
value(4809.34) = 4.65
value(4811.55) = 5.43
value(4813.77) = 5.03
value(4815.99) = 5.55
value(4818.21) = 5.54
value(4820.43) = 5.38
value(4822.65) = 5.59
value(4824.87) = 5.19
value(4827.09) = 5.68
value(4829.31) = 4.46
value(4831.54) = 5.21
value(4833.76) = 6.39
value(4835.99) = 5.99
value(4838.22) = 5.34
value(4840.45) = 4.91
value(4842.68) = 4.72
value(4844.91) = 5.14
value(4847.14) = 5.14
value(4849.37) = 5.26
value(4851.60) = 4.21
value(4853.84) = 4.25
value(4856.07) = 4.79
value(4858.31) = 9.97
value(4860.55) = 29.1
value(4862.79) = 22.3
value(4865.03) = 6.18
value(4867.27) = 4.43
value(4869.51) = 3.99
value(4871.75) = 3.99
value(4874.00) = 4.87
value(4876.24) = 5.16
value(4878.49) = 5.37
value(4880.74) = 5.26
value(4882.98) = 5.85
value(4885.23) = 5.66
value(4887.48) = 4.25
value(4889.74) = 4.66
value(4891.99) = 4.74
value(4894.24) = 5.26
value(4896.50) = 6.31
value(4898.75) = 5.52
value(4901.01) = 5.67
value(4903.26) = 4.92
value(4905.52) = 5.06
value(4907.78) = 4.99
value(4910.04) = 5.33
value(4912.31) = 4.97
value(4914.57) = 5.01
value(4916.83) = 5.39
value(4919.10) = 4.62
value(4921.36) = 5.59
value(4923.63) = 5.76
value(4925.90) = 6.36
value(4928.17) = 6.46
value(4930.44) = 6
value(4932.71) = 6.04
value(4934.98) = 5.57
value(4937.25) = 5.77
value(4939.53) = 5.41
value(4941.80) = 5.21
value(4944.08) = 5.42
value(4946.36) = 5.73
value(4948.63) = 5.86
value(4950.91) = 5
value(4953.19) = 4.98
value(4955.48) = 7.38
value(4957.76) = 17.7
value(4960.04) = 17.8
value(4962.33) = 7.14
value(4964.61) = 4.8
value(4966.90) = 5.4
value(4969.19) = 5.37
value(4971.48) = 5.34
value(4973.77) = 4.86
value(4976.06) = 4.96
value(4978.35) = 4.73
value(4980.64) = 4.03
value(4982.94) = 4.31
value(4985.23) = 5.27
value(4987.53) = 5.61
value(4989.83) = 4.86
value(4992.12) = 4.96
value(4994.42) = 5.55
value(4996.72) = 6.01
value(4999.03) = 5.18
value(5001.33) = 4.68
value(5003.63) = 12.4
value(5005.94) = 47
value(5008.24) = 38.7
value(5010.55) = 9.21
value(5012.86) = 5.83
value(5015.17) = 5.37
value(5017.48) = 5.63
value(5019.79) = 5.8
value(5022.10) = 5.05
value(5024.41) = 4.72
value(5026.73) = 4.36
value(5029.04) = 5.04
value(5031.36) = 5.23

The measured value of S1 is 0.231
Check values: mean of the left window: 5.81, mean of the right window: 8.69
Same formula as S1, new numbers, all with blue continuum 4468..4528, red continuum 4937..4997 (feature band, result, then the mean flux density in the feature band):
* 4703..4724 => 0.06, 5.71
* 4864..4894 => 0.24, 4.96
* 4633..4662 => 0.05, 5.73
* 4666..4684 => 0.04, 5.82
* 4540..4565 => -0.02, 6.03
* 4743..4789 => 0.14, 5.36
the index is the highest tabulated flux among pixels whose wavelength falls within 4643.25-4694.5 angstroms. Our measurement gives 6.73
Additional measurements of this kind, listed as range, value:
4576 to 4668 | 6.56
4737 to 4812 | 6.32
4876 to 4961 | 17.8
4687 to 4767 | 6.53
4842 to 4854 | 5.26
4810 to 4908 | 29.1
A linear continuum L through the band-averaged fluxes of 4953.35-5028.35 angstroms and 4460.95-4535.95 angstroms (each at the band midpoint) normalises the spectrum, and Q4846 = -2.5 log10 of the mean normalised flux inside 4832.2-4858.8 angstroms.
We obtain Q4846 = 0.401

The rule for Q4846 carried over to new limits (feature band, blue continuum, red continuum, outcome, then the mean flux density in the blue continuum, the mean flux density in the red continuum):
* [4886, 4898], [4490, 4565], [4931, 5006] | 0.319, 5.86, 7.01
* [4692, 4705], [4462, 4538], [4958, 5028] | 0.196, 5.78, 8.62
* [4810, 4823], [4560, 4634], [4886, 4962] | 0.130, 5.75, 6.22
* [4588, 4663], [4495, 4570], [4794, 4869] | 0.076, 5.89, 6.68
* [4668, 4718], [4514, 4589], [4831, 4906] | 0.047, 5.81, 6.49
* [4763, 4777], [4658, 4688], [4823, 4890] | 0.215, 5.78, 6.6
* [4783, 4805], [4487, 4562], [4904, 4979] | 0.070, 5.85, 6.25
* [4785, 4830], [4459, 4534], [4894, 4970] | 0.119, 5.73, 6.31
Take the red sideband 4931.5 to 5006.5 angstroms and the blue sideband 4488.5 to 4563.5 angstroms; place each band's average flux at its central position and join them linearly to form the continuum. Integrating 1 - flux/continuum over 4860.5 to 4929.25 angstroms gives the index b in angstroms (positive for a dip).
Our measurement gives 8.2 angstroms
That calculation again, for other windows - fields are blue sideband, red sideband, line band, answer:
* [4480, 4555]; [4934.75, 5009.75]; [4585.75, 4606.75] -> 1.7 angstroms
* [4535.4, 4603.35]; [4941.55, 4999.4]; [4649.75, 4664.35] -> 1.0 angstroms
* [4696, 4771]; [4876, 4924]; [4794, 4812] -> -0.8 angstroms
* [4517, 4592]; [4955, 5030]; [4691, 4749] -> 9.4 angstroms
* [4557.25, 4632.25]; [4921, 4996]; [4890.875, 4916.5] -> 3.8 angstroms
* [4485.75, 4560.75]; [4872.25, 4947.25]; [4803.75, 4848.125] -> 1.1 angstroms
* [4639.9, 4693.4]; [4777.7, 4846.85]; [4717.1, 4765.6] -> 1.1 angstroms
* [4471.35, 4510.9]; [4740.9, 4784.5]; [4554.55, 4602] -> -1.4 angstroms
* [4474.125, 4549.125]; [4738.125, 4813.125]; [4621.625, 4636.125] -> 0.3 angstroms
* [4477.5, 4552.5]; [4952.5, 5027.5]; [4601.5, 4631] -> 3.0 angstroms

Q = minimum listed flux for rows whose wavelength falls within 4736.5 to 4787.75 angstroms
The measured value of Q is 4.58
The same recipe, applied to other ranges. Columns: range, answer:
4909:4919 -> 4.97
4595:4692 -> 4.86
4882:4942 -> 4.25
